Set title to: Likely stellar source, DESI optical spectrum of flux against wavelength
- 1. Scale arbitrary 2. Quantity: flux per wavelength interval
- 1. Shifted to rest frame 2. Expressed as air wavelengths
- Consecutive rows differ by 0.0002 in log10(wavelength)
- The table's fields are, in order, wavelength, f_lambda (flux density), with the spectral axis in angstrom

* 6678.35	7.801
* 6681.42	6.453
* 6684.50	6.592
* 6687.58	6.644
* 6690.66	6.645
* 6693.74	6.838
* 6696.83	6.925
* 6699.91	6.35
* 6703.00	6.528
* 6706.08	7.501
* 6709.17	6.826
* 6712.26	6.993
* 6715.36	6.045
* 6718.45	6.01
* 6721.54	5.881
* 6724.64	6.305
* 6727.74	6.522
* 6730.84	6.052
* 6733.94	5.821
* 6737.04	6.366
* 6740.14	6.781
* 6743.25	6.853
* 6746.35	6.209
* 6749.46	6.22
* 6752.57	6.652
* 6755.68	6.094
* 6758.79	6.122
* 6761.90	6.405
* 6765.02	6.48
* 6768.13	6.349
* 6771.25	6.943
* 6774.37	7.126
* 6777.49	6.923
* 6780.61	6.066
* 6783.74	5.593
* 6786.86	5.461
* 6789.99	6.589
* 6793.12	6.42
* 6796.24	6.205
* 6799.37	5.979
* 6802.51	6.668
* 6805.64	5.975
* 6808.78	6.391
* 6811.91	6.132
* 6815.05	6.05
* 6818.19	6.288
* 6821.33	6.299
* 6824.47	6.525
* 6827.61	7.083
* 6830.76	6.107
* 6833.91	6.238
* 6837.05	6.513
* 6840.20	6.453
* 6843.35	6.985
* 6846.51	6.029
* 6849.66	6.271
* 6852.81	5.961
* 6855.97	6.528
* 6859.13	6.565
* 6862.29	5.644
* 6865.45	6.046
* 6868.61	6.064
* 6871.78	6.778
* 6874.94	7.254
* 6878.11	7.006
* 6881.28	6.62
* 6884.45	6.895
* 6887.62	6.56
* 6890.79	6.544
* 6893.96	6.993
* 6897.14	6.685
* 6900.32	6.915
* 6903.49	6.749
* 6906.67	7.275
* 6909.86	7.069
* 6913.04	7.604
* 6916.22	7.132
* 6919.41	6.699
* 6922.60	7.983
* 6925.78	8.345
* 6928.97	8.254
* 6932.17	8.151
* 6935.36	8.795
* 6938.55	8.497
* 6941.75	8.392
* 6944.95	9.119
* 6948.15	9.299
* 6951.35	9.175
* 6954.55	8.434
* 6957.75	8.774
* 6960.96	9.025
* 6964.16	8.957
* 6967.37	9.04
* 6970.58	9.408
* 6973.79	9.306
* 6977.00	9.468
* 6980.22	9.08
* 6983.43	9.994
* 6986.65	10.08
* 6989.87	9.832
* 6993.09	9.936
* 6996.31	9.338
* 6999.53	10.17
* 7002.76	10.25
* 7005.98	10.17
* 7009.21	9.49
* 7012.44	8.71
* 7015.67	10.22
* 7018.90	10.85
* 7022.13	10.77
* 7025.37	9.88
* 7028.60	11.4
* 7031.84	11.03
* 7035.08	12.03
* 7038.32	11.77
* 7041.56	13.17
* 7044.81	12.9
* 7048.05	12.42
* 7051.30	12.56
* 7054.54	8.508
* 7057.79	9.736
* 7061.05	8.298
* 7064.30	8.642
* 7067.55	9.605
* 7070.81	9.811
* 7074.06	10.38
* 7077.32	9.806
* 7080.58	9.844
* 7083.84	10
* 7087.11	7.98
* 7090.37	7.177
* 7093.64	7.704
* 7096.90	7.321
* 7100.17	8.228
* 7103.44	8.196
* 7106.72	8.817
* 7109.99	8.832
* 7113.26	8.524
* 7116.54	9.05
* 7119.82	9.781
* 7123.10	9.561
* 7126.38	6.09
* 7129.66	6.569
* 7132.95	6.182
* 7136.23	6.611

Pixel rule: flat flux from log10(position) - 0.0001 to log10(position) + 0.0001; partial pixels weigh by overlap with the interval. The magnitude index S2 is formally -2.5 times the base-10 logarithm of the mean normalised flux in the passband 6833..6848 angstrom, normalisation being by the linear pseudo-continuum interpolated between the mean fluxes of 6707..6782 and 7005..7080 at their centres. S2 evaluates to 0.198 mag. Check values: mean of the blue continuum 6.43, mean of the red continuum 10.5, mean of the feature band 6.46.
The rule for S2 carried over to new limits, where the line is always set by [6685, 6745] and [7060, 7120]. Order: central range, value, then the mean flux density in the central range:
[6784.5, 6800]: 0.146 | 6.12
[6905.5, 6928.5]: 0.039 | 7.49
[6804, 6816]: 0.157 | 6.15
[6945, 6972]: -0.128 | 9.02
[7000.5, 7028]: -0.205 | 10.1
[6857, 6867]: 0.212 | 6.11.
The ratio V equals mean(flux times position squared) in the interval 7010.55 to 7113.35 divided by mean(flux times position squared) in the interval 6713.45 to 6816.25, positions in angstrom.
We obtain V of 1.71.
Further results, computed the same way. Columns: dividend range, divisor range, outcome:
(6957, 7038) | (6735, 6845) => 1.65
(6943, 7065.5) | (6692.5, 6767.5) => 1.69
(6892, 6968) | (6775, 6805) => 1.34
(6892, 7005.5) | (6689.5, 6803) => 1.42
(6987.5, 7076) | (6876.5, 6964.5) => 1.39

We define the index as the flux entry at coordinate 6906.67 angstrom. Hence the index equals 7.275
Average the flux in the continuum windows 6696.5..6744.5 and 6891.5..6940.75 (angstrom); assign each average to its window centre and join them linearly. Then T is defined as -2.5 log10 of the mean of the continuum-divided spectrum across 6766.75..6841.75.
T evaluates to 0.09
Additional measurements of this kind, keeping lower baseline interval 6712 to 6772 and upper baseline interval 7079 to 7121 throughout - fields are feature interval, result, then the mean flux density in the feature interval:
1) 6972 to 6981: -0.19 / 9.3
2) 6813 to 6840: 0.08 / 6.39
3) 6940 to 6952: -0.18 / 8.97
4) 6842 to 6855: 0.11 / 6.31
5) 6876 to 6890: 0.07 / 6.77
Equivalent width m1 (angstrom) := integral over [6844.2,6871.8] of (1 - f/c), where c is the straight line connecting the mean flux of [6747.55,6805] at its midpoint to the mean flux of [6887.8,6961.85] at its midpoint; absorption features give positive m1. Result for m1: 3.8 angstrom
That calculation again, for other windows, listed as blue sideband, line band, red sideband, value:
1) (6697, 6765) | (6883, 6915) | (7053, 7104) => 2.78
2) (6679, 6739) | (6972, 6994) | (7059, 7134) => -4.69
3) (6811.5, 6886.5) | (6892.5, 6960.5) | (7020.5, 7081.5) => 1.15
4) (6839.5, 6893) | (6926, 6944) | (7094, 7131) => -3.74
